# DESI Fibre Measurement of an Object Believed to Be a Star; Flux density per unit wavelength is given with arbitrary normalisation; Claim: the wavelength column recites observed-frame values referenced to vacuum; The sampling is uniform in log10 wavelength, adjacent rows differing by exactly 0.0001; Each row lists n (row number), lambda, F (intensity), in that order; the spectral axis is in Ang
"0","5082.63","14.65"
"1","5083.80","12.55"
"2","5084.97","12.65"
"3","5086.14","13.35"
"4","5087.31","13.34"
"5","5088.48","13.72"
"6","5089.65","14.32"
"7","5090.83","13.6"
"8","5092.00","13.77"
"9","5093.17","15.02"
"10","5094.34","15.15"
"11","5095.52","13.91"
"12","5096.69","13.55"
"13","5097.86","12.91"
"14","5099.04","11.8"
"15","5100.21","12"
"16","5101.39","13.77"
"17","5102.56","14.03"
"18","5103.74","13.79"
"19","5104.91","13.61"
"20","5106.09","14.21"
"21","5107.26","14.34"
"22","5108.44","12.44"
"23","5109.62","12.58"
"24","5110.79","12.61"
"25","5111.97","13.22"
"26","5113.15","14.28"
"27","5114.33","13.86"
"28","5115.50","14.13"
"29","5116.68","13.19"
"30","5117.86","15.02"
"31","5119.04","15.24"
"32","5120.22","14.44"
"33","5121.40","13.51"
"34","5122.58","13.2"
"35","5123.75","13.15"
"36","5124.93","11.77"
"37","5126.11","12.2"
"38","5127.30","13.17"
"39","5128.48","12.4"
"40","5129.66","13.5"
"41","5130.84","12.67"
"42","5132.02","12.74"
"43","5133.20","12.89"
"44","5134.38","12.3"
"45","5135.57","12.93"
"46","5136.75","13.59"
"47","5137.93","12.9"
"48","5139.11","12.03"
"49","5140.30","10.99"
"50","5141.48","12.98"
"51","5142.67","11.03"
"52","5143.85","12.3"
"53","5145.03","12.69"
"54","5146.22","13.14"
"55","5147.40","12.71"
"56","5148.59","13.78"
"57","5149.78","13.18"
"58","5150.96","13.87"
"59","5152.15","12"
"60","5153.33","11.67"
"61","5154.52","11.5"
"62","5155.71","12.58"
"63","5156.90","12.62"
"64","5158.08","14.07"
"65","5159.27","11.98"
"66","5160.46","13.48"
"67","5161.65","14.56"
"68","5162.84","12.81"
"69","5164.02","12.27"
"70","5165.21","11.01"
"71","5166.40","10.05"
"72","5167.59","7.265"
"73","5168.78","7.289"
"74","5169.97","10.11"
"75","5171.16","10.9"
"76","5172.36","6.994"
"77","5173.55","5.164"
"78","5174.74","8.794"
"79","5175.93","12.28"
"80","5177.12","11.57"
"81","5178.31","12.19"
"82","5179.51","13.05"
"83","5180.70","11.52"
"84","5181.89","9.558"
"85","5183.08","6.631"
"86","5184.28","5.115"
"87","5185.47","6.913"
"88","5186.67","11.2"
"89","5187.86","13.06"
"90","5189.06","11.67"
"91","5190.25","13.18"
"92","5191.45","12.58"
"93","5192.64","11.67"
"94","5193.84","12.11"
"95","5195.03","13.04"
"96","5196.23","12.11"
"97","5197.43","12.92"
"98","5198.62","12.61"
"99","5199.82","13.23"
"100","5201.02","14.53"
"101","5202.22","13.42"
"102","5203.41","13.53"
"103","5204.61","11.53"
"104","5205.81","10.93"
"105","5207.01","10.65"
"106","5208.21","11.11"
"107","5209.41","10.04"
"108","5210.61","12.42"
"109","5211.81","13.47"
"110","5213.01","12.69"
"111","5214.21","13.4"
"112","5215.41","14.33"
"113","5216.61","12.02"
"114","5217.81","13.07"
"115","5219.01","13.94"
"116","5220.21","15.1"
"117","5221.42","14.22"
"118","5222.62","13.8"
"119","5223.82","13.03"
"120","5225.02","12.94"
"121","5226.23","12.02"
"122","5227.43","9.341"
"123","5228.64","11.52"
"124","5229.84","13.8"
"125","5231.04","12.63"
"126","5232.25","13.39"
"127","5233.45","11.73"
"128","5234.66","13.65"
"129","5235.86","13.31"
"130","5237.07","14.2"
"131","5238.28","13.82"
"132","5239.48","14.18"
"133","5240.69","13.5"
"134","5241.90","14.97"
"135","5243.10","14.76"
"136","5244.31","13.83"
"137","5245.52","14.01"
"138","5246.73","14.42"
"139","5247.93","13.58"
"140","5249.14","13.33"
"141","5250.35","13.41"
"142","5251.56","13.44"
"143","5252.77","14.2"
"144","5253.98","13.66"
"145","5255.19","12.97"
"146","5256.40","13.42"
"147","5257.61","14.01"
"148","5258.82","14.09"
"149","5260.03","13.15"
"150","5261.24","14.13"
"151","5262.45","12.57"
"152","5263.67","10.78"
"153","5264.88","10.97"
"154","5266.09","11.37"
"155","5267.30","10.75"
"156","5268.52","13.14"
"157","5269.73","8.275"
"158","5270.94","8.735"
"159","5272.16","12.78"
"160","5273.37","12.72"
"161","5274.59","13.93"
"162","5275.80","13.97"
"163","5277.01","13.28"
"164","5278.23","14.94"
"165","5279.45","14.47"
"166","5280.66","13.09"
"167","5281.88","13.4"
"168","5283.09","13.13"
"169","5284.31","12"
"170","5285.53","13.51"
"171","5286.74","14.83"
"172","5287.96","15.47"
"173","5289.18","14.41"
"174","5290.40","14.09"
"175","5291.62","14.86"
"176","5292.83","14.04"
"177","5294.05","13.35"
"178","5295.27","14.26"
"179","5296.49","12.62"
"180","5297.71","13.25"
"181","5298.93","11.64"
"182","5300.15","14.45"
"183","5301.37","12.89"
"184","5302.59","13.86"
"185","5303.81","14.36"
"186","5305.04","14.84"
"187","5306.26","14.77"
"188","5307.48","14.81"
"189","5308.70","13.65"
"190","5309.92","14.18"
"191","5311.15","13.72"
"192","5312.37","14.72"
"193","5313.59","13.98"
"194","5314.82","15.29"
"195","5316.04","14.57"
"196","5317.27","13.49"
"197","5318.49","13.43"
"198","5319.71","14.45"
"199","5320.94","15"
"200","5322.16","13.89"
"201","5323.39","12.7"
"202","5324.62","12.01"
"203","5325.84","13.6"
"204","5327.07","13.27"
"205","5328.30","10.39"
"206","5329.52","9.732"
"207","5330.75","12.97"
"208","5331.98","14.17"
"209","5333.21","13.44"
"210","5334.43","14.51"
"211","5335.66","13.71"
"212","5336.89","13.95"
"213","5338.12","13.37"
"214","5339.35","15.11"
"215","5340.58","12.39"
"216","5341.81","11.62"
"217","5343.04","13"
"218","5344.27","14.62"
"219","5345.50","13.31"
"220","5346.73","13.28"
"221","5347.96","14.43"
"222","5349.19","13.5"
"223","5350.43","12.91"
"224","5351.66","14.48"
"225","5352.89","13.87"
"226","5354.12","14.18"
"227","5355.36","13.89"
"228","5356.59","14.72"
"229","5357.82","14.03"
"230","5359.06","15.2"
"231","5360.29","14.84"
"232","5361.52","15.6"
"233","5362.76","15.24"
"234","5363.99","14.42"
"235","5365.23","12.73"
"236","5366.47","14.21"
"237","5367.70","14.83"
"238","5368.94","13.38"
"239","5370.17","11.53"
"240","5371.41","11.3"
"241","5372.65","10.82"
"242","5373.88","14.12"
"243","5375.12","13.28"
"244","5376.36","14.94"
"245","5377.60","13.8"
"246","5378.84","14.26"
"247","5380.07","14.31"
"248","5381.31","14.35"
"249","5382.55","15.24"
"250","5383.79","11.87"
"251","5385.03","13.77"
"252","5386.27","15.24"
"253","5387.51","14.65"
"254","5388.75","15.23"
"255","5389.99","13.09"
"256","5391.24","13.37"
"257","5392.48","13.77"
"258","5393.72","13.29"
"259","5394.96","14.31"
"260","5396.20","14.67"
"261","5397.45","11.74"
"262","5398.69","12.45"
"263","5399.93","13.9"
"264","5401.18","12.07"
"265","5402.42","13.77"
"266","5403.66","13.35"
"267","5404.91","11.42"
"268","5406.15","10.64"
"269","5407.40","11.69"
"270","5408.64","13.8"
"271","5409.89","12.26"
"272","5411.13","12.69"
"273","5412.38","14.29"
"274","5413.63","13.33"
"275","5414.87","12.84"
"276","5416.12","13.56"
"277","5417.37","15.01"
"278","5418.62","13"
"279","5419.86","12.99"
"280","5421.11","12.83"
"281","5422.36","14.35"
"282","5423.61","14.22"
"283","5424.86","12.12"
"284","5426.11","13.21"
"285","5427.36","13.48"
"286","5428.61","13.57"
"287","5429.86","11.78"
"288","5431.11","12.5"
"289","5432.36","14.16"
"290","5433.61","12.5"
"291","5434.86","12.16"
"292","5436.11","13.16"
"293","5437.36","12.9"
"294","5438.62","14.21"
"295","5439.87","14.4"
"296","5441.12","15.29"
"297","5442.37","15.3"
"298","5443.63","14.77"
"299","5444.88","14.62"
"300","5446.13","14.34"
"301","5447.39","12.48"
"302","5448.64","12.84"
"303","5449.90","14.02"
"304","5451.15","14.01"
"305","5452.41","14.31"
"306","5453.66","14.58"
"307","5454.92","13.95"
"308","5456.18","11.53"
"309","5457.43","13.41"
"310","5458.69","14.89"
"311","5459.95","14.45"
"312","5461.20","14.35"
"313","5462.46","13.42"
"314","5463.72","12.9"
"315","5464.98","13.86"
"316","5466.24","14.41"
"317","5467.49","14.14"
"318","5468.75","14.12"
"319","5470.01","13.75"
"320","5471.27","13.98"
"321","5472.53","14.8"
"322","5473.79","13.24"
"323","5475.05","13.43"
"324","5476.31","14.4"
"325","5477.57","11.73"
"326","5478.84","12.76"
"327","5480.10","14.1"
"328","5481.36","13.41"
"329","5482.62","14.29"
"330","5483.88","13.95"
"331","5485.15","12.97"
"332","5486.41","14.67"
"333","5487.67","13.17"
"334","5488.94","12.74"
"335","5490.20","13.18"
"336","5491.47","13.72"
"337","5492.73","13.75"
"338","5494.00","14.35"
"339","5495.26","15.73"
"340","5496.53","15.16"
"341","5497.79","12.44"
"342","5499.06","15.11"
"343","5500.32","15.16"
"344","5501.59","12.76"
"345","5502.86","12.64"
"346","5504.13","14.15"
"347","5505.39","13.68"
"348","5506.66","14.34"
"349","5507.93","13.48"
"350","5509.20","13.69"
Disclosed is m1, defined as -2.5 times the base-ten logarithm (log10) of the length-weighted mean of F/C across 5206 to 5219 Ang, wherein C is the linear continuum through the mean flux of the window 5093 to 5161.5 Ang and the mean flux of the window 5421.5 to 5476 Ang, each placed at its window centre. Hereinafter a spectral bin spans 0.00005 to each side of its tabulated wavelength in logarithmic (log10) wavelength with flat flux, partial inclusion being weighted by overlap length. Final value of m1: 0.08 mag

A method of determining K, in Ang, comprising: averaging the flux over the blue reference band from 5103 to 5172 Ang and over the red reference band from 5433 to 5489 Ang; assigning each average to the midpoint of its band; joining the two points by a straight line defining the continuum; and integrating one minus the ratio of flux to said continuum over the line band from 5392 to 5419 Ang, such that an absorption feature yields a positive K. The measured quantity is 1.0 Ang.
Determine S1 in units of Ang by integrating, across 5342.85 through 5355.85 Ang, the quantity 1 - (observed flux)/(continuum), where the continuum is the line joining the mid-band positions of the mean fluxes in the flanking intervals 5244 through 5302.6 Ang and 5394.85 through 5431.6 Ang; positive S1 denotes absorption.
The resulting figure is -0.7 Ang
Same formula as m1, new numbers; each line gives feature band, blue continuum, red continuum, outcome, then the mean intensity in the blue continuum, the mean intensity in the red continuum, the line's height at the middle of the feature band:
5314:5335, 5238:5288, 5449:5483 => 0.001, 13.2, 13.8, 13.4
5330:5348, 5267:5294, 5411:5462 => -0.014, 13.2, 13.6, 13.4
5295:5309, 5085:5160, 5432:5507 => -0.022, 13.2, 13.8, 13.5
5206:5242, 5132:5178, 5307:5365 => -0.034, 11.7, 13.8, 12.5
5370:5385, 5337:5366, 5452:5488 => 0.041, 13.9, 13.8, 13.9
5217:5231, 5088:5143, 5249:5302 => 0.019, 13.3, 13.1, 13.2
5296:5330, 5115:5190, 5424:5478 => -0.062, 11.8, 13.7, 12.8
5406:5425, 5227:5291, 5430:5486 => 0.035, 13.2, 13.7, 13.6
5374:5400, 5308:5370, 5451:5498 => -0.009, 13.7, 13.8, 13.8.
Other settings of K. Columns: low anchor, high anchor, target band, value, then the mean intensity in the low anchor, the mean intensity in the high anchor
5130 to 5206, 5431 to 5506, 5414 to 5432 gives 0.29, 11.7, 13.8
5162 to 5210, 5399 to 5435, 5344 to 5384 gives -4.25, 10.9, 13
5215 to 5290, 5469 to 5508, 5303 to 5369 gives -2.16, 13.2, 13.8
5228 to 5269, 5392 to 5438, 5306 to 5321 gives -1.25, 13.3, 13.1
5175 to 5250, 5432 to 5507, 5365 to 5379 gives 0.06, 12.5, 13.8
